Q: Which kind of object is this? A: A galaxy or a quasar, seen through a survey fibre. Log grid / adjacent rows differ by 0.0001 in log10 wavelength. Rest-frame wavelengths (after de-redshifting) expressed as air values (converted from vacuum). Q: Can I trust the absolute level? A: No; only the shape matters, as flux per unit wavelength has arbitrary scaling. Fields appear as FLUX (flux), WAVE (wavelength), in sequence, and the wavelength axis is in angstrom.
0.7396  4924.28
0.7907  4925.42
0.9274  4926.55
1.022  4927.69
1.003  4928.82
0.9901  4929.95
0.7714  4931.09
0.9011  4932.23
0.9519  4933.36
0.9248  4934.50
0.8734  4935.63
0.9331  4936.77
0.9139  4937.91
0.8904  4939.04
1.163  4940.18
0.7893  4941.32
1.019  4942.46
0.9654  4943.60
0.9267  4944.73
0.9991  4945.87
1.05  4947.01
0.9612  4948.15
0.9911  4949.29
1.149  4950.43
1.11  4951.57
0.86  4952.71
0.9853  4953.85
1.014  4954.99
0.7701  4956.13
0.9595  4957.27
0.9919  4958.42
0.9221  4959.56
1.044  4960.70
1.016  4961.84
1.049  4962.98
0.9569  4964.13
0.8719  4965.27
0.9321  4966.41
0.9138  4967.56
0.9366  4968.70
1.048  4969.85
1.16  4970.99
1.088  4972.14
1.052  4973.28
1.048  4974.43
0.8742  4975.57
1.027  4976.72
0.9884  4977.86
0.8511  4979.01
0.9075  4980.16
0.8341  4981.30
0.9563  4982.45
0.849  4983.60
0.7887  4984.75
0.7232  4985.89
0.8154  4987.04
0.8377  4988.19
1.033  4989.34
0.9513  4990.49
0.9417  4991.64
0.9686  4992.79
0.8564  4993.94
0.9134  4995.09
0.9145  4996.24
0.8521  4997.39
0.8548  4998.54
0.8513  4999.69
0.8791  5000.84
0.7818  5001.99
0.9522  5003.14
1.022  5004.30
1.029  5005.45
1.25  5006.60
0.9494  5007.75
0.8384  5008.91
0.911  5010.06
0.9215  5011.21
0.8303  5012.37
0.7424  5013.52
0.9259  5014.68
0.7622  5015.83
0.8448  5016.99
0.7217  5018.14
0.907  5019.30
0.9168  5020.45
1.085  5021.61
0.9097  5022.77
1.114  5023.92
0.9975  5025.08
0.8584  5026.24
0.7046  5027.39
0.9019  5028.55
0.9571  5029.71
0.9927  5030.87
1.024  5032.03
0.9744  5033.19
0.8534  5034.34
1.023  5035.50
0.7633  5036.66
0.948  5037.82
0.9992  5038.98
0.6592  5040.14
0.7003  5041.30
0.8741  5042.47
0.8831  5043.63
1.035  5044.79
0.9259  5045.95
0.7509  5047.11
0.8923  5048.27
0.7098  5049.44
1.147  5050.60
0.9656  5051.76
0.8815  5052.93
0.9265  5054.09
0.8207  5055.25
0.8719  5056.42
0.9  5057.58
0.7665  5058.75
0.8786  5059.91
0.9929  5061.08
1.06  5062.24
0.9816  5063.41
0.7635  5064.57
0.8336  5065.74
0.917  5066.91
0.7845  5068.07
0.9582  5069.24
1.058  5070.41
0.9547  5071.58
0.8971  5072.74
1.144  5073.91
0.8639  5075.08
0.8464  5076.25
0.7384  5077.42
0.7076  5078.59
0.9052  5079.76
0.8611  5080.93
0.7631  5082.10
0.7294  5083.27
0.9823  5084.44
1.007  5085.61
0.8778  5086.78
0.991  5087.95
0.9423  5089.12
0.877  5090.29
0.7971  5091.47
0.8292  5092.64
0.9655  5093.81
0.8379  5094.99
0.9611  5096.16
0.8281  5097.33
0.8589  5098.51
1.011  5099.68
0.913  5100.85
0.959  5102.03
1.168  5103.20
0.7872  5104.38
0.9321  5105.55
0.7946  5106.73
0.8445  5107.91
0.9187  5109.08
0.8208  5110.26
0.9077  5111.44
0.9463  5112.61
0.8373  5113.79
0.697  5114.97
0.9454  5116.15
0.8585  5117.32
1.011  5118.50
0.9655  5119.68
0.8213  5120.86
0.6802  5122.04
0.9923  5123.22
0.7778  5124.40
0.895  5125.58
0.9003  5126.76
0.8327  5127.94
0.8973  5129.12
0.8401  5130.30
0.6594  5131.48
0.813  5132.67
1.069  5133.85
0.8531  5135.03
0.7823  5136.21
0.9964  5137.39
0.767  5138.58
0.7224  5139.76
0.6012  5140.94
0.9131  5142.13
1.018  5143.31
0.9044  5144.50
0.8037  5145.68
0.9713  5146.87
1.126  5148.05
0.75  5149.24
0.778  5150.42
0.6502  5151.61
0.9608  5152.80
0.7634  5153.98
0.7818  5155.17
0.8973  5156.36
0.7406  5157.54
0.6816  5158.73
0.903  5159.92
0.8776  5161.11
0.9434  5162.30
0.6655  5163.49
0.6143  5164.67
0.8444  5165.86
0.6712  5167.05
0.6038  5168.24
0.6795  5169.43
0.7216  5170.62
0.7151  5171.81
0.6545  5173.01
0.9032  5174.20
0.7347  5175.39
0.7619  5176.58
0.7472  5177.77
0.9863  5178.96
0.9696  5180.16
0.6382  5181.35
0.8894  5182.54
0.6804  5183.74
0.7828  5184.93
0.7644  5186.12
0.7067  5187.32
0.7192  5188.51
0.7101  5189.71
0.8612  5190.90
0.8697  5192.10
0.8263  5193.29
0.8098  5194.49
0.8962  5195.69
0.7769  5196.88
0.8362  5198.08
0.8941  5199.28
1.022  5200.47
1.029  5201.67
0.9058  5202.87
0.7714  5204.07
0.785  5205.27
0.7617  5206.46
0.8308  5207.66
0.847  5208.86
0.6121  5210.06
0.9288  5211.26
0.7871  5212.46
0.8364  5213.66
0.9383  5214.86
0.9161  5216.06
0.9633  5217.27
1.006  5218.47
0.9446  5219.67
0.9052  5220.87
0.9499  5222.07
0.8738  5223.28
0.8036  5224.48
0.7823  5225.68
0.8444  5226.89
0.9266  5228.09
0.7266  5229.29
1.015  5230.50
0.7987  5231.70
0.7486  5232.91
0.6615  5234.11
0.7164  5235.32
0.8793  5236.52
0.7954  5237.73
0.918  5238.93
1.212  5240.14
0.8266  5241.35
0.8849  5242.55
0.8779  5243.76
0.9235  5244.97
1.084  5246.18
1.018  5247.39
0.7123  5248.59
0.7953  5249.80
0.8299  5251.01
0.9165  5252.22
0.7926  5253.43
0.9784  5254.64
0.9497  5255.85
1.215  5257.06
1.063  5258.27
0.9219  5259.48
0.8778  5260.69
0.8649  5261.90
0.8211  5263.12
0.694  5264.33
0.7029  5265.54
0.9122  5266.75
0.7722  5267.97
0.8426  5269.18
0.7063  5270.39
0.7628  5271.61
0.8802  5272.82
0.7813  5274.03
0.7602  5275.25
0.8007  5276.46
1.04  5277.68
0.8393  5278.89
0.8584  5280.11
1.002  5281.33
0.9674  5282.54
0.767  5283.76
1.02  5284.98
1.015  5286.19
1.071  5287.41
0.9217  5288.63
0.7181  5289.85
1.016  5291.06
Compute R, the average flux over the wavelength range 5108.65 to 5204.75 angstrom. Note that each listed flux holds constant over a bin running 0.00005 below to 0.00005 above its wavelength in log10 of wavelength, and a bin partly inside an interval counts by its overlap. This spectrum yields 0.826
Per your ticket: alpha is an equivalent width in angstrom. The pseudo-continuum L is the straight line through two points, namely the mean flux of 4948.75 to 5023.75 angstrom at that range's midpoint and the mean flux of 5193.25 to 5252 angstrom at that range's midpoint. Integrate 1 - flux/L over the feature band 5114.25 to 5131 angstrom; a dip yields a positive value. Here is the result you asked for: 0.6 angstrom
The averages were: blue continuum 0.934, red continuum 0.867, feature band 0.864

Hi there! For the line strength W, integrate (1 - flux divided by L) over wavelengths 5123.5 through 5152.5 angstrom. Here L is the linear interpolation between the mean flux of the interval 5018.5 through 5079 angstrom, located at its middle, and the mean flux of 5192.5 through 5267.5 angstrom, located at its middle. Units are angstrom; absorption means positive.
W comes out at 1.28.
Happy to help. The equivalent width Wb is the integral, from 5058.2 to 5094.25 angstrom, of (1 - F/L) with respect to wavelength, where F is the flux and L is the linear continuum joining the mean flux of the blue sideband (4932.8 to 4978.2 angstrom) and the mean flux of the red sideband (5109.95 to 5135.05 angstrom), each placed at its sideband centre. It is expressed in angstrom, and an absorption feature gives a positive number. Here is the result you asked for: 0.2 angstrom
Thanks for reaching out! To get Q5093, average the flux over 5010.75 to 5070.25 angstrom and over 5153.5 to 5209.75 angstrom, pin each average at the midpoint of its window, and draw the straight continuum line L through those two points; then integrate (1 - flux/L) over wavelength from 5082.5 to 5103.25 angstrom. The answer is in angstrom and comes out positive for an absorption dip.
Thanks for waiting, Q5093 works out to -1.3 angstrom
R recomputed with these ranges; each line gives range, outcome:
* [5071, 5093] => 0.88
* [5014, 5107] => 0.898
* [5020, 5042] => 0.914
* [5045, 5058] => 0.894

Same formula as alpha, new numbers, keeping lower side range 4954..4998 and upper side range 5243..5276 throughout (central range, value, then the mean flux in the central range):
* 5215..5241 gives 0.0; 0.876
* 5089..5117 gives 0.5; 0.89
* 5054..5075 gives 0.0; 0.916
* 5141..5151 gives 0.1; 0.892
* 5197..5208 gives 0.2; 0.868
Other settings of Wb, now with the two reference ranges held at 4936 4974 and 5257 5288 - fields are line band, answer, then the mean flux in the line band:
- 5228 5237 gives 0.9 angstrom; 0.802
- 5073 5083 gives 1.0 angstrom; 0.851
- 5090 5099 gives 0.6 angstrom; 0.868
